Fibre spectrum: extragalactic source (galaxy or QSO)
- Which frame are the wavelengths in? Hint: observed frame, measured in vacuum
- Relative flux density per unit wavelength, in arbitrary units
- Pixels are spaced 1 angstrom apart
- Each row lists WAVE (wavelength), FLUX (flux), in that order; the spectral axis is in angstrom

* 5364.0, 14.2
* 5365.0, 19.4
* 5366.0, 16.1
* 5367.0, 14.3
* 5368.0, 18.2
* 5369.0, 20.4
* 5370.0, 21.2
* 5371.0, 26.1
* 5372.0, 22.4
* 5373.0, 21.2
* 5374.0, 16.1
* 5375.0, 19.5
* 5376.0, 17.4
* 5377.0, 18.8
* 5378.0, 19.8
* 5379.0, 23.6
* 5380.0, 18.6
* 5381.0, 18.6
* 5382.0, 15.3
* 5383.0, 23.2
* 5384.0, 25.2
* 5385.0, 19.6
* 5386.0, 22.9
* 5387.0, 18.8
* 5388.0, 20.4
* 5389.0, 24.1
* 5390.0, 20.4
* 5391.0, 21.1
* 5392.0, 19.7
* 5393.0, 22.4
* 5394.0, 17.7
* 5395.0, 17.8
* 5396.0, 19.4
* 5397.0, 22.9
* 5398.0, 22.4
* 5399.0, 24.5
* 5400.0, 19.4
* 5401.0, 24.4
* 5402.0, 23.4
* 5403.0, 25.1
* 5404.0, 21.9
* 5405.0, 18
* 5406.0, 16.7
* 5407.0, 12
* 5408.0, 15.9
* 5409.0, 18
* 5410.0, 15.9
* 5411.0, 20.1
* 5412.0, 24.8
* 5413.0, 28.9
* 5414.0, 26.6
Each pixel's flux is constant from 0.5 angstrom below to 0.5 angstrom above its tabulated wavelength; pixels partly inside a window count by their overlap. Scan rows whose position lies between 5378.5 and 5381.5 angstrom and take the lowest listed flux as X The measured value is 18.6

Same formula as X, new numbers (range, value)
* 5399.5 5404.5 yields 19.4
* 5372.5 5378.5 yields 16.1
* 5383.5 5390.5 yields 18.8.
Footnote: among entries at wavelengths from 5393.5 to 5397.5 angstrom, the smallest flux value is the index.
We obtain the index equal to 17.7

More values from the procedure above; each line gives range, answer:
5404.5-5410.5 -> 12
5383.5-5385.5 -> 19.6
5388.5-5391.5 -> 20.4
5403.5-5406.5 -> 16.7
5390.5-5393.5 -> 19.7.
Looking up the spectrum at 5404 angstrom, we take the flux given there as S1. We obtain 21.9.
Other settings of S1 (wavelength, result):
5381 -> 18.6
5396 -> 19.4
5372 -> 22.4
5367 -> 14.3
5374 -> 16.1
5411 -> 20.1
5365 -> 19.4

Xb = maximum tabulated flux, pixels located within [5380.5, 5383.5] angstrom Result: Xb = 23.2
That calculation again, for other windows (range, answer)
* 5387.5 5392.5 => 24.1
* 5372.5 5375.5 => 21.2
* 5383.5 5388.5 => 25.2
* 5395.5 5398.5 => 22.9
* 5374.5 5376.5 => 19.5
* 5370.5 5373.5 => 26.1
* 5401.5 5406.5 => 25.1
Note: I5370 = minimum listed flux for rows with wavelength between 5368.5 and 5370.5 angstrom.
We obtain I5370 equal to 20.4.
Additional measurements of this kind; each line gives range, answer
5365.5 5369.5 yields 14.3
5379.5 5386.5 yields 15.3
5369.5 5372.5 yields 21.2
